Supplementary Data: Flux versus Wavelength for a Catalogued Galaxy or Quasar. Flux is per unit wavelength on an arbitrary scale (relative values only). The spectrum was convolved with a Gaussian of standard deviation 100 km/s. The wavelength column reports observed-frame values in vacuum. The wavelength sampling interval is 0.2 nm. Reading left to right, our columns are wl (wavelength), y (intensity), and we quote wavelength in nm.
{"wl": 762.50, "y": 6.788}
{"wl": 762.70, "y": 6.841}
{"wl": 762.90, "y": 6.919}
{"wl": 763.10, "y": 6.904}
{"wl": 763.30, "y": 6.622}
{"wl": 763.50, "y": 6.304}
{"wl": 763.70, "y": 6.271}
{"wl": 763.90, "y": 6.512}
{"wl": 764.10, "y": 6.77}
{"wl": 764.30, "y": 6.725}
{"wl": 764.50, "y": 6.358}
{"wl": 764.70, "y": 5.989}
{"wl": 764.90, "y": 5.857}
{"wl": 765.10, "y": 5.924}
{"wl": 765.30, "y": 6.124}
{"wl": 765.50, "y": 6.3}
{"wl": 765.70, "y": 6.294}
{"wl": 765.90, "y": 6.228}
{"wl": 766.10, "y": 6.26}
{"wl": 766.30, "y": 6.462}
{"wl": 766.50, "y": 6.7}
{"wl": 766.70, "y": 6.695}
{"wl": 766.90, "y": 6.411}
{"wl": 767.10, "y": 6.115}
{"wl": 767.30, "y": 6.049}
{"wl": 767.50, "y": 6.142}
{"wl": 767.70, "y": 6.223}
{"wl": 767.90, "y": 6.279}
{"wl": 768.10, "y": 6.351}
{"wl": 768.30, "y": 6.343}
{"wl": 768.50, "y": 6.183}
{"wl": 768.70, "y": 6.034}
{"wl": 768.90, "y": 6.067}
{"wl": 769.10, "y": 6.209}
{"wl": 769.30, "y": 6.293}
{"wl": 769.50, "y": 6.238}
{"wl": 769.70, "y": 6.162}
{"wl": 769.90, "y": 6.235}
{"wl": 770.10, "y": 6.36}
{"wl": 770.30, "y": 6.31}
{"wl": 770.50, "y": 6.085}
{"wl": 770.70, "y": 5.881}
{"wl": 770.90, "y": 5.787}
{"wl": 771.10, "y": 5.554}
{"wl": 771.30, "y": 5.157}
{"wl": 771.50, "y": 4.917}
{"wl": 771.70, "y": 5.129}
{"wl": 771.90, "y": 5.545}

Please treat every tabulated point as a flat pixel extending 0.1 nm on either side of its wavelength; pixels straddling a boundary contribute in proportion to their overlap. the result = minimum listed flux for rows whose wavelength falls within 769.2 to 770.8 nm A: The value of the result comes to 5.881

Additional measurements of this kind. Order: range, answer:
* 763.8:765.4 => 5.857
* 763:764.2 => 6.271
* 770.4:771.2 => 5.554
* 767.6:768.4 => 6.223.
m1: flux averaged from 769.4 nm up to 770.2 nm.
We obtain 6.25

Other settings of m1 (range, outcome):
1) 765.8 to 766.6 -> 6.41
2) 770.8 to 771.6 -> 5.35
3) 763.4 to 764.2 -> 6.46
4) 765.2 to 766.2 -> 6.24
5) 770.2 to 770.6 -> 6.2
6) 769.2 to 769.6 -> 6.27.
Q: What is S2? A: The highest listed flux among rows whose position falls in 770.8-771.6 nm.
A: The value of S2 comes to 5.787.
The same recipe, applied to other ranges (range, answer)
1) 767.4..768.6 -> 6.351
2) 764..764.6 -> 6.77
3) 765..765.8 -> 6.3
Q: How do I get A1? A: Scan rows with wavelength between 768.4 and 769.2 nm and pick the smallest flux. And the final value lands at 6.034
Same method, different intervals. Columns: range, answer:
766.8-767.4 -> 6.049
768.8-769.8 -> 6.067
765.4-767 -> 6.228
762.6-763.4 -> 6.622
